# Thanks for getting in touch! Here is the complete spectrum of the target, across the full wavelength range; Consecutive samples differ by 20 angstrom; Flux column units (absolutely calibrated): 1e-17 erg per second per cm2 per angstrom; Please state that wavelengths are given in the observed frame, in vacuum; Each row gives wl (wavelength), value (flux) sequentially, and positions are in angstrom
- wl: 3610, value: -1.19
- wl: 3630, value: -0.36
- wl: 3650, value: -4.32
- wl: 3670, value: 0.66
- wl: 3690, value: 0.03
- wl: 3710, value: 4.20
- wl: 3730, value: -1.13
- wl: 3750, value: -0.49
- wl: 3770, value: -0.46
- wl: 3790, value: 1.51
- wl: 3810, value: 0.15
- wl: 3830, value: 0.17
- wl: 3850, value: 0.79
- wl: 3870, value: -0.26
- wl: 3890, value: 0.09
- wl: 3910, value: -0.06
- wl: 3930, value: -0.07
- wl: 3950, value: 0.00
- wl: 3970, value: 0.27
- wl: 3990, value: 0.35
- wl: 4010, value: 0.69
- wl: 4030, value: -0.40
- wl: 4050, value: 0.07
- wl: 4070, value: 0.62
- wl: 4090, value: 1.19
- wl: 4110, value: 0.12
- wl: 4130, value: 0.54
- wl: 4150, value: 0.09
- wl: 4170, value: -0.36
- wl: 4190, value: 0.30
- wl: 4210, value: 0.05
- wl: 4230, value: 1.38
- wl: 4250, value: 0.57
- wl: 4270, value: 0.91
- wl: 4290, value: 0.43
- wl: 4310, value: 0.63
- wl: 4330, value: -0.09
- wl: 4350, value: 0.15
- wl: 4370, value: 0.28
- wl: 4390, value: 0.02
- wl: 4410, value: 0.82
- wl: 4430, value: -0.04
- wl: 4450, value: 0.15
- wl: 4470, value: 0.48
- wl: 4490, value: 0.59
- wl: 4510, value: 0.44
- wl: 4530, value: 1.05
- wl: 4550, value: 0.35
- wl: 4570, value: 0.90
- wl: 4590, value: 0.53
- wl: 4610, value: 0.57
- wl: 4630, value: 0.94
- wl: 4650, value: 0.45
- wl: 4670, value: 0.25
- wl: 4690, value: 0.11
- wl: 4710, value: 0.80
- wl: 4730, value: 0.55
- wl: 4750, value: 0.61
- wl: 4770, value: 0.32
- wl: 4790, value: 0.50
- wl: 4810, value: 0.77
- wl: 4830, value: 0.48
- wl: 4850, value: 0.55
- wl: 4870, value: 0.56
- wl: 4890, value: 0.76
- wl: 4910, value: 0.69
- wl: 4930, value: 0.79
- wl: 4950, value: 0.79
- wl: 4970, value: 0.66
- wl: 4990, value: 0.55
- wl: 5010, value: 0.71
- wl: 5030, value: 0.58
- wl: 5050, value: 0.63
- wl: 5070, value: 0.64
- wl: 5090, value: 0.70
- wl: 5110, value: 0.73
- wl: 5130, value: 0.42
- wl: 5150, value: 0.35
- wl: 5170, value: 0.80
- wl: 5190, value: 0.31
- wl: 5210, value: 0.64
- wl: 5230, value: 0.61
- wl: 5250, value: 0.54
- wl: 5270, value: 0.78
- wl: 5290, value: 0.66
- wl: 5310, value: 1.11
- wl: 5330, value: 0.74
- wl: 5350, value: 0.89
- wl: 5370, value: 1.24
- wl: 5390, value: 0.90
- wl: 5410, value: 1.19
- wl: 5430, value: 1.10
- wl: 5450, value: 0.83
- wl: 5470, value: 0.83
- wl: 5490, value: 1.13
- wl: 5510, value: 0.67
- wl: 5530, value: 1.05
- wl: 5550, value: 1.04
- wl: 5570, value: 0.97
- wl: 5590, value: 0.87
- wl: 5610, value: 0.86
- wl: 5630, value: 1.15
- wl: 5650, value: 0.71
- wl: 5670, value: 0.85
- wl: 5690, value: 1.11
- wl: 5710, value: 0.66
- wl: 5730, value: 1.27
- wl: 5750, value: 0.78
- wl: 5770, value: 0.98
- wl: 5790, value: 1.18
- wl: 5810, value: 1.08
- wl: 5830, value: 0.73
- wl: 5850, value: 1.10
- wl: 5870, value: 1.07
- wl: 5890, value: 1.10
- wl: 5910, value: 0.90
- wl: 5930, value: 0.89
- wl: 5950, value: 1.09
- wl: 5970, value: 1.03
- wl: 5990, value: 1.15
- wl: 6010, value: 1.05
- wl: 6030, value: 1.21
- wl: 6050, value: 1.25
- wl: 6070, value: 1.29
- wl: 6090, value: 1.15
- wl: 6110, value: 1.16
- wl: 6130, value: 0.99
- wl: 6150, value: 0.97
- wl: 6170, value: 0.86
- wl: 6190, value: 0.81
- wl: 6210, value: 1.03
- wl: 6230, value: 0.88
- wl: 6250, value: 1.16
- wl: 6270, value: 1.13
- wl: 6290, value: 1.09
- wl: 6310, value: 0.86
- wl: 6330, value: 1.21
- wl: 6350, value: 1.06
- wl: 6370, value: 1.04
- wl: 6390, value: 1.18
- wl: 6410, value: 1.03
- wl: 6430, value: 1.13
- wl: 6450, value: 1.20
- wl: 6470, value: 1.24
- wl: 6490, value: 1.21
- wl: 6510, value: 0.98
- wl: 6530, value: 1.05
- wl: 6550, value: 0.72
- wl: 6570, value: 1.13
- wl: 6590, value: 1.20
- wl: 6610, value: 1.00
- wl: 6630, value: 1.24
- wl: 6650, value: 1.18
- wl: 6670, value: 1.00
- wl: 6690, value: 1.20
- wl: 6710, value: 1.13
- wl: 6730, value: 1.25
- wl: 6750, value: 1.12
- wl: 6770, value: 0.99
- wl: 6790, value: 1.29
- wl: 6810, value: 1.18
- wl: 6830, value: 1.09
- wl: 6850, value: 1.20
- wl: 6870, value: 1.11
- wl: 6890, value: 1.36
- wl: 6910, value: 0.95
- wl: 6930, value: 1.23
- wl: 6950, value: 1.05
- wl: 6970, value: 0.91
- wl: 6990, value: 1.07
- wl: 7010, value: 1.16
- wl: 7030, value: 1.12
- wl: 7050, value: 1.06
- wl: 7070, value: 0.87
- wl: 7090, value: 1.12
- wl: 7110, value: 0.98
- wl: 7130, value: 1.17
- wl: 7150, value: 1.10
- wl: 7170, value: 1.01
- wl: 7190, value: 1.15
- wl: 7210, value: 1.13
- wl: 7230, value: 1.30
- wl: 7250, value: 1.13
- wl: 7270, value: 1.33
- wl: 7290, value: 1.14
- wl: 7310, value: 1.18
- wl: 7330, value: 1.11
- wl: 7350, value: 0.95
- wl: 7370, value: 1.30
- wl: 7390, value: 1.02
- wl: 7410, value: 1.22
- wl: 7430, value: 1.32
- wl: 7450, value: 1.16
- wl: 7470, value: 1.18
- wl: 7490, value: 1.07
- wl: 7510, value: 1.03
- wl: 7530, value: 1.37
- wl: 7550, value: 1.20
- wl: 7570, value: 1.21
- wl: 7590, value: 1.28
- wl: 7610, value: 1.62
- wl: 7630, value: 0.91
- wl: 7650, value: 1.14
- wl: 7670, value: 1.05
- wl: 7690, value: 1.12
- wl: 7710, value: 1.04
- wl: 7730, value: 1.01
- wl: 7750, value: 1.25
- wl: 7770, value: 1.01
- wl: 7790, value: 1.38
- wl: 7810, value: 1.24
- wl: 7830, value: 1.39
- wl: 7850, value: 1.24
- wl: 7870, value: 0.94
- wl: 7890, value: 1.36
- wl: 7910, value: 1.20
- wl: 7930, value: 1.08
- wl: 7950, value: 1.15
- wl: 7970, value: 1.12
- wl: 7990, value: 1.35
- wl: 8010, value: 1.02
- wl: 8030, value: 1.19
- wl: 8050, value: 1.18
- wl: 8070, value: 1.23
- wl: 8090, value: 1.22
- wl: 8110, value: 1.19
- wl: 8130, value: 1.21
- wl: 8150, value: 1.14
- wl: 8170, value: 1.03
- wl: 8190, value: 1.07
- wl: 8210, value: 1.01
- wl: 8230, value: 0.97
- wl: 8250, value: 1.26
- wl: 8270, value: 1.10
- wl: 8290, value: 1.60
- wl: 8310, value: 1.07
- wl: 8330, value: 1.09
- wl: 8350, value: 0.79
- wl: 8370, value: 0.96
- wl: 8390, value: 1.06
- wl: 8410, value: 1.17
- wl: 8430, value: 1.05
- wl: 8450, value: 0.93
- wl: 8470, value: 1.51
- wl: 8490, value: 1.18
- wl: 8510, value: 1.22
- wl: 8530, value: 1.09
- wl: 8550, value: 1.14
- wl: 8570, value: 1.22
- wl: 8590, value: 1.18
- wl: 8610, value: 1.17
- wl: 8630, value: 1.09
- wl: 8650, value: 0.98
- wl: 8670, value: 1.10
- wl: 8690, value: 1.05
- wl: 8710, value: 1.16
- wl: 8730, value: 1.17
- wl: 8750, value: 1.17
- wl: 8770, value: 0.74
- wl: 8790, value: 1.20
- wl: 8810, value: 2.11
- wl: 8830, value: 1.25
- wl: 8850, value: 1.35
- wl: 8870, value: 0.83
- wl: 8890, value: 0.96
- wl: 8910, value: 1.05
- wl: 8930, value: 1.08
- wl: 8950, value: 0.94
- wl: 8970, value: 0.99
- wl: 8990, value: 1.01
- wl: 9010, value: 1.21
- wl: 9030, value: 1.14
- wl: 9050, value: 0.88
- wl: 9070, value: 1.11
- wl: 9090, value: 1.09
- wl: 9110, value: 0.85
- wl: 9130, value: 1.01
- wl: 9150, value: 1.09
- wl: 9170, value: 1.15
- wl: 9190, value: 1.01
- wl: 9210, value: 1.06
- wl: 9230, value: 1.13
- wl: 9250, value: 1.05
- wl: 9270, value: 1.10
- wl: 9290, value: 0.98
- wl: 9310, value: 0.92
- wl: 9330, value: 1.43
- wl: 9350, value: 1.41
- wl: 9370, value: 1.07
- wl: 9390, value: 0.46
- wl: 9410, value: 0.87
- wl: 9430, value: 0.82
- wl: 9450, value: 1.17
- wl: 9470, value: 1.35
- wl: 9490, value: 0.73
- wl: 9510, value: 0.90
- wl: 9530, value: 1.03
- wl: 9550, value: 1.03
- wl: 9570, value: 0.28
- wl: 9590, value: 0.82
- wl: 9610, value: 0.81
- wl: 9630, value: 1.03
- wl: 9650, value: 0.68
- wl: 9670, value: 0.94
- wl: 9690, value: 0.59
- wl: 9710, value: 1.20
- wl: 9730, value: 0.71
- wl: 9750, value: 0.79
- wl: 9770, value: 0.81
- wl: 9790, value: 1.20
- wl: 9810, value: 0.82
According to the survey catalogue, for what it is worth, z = 0.342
